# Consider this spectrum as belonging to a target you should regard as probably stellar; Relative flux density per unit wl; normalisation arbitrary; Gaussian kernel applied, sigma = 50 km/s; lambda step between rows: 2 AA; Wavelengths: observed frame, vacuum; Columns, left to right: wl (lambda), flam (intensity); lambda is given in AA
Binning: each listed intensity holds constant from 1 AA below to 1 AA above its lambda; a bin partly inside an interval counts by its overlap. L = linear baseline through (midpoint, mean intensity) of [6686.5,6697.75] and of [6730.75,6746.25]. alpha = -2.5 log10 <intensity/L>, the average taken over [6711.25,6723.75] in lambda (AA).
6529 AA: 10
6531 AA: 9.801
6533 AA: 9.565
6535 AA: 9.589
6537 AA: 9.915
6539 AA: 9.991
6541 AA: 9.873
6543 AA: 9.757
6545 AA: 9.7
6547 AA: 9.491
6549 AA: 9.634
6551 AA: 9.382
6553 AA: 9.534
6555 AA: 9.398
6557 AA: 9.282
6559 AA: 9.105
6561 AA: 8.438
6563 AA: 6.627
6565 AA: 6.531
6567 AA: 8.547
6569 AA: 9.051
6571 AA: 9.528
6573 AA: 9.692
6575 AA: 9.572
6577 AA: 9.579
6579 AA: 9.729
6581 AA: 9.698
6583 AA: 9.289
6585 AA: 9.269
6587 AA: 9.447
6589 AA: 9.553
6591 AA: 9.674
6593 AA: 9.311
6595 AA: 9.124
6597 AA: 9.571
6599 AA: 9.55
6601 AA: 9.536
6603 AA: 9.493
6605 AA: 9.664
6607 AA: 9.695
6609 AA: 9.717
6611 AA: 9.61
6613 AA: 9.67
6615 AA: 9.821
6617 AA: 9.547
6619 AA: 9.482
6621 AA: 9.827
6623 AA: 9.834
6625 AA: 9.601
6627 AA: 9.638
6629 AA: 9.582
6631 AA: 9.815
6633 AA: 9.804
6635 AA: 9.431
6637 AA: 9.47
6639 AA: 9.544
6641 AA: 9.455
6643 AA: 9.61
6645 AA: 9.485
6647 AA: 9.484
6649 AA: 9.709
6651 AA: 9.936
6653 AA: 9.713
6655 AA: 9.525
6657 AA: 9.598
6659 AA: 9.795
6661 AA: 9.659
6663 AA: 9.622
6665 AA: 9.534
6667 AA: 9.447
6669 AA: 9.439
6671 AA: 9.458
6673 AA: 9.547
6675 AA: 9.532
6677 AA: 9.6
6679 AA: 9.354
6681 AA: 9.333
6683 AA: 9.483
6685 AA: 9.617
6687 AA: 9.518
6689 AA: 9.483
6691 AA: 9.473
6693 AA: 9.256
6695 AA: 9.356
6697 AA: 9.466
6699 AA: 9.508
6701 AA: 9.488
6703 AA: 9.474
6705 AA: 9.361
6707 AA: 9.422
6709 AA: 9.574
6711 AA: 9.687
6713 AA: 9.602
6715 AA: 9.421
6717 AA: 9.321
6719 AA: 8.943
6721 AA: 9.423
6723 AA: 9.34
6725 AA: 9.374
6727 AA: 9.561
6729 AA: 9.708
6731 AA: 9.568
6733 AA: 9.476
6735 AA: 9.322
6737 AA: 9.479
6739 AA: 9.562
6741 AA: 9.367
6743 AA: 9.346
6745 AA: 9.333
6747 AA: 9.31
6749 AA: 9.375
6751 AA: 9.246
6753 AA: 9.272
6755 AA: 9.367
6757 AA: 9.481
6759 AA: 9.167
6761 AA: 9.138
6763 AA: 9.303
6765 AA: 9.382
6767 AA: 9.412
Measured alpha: 0.01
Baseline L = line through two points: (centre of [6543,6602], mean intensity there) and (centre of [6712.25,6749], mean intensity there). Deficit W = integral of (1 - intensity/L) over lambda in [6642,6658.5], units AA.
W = -0.6 AA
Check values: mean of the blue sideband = 9.21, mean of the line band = 9.64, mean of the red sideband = 9.41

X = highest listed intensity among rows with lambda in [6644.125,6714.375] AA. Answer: 9.936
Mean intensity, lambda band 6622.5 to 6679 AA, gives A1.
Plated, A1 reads 9.6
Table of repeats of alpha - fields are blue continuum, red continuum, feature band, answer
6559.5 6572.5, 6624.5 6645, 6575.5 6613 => -0.09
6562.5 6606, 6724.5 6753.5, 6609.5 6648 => -0.04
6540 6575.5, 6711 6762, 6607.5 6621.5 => -0.06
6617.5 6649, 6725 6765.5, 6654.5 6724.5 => 0.00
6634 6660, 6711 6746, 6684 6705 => 0.00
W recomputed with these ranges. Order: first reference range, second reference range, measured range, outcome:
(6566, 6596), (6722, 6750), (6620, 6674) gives -1.12 AA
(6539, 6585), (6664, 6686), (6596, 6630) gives -1.17 AA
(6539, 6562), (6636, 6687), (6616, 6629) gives -0.18 AA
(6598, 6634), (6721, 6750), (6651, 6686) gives 0.02 AA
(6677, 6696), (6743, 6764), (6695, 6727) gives -0.14 AA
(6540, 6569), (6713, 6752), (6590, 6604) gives -0.63 AA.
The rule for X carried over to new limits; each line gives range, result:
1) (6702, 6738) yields 9.708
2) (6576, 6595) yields 9.729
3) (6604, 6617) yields 9.821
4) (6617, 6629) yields 9.834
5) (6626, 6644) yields 9.815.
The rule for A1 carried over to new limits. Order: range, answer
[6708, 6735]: 9.46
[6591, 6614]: 9.55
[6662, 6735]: 9.46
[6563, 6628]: 9.39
